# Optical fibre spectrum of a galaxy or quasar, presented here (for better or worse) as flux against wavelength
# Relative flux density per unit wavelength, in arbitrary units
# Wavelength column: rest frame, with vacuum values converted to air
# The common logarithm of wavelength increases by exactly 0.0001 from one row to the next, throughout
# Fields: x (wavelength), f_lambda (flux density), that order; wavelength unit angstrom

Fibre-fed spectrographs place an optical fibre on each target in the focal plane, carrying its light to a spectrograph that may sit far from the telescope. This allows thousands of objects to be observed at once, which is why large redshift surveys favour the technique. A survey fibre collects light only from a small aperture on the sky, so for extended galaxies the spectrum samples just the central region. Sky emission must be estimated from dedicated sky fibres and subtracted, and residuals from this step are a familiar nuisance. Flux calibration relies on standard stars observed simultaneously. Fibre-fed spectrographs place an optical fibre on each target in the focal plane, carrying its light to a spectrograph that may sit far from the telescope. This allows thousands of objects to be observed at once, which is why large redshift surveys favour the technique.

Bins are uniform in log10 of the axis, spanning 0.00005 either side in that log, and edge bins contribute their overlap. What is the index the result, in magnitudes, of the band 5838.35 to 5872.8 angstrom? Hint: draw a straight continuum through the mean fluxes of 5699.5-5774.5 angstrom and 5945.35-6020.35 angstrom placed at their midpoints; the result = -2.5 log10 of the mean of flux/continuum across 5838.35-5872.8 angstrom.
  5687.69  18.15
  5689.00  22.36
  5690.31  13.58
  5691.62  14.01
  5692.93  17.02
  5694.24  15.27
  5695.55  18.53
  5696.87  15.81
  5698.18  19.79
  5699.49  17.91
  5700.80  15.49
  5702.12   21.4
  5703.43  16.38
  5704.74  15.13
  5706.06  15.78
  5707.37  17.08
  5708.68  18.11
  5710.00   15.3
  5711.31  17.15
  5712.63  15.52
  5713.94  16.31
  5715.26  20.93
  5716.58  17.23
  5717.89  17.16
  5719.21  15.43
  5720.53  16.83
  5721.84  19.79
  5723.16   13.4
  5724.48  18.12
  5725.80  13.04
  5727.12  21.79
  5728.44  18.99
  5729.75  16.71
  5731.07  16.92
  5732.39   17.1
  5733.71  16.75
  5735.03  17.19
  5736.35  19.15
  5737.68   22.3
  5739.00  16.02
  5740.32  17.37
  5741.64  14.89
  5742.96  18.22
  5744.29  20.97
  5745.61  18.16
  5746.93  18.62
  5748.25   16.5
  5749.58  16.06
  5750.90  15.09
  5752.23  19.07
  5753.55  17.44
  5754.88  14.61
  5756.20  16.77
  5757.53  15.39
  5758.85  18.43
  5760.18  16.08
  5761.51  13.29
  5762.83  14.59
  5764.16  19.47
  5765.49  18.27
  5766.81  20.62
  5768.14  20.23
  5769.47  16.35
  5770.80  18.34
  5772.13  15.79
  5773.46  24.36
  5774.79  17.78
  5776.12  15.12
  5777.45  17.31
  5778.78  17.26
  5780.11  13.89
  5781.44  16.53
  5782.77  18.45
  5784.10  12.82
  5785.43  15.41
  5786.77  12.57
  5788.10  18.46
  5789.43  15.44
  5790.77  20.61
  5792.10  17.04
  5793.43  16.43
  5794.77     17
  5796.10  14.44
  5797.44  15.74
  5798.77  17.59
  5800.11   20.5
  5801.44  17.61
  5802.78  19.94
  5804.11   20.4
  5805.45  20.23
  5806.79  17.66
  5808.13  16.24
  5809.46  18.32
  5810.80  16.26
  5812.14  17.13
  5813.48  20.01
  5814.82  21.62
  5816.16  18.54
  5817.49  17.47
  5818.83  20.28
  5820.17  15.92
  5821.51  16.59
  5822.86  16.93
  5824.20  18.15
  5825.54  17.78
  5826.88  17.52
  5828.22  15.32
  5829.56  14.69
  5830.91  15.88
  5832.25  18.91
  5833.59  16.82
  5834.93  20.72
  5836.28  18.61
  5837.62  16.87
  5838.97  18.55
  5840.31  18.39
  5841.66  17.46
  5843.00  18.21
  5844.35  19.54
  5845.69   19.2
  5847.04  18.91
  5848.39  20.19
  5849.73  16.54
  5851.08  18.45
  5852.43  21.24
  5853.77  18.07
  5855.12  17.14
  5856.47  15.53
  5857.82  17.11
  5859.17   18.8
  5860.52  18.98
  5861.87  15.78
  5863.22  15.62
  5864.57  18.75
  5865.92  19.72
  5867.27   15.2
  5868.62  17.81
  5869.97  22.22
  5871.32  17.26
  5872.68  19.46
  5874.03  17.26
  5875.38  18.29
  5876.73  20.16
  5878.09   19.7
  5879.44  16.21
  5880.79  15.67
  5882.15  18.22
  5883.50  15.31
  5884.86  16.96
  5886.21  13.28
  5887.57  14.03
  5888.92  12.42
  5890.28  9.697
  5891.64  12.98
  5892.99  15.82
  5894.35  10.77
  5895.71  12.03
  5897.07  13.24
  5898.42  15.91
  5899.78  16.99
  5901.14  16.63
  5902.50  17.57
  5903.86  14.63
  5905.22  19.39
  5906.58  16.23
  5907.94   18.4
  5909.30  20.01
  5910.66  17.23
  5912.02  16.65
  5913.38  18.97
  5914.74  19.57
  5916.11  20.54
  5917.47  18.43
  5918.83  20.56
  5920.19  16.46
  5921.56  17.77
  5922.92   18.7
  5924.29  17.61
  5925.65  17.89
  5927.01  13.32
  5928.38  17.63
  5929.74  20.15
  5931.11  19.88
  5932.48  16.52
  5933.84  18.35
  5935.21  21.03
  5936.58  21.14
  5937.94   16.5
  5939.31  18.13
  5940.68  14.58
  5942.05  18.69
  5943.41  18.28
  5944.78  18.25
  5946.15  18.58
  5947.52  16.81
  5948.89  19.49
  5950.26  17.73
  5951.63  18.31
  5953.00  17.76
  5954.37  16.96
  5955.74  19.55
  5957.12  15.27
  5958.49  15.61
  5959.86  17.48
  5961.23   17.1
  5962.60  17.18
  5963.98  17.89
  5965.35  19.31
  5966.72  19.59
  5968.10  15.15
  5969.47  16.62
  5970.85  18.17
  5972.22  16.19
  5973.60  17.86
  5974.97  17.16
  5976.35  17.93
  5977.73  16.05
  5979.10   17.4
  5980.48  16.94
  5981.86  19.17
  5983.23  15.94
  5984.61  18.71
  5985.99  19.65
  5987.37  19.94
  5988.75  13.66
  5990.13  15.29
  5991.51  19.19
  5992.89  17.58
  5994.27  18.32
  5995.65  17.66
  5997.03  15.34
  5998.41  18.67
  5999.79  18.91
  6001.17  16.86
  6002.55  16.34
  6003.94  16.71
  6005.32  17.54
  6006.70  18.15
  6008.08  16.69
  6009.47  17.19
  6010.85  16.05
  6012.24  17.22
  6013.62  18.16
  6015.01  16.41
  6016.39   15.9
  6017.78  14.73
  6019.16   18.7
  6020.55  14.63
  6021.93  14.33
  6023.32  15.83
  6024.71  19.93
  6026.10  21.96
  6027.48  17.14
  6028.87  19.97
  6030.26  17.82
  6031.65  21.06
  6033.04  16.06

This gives -0.05 mag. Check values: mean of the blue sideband 17.4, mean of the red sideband 17.4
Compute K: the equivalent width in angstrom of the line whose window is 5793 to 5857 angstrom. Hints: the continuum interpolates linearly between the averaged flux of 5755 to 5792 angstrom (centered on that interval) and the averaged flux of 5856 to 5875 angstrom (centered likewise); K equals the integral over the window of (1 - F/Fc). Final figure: -1.8 angstrom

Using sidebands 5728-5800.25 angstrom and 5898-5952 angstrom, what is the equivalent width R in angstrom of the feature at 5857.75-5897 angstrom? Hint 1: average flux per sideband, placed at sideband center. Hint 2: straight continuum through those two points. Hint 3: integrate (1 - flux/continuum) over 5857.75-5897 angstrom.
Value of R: 3.1 angstrom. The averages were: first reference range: 17.2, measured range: 16.3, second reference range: 18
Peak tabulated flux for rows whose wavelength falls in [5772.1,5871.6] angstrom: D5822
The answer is 24.36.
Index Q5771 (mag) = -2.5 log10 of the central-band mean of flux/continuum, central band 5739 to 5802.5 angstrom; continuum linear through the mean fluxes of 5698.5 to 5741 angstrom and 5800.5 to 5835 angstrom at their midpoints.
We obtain 0.03 mag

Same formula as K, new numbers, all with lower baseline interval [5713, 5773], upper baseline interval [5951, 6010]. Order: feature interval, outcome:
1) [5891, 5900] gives 1.86 angstrom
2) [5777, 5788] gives 1.11 angstrom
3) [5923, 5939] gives -0.73 angstrom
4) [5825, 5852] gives -0.87 angstrom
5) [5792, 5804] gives -0.09 angstrom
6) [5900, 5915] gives -0.23 angstrom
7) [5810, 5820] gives -0.70 angstrom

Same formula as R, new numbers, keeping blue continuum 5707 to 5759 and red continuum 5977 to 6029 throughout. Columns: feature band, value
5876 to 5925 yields 2.2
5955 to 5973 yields 0.0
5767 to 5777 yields -0.6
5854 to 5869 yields 0.0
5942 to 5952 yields -0.5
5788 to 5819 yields -1.4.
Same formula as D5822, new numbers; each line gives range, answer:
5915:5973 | 21.14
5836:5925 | 22.22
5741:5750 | 20.97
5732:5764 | 22.3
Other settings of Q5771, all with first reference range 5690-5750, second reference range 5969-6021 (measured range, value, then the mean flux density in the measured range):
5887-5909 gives 0.16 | 14.9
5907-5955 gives -0.06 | 18.2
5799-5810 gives -0.10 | 18.8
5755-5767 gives 0.03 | 16.8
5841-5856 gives -0.08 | 18.6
